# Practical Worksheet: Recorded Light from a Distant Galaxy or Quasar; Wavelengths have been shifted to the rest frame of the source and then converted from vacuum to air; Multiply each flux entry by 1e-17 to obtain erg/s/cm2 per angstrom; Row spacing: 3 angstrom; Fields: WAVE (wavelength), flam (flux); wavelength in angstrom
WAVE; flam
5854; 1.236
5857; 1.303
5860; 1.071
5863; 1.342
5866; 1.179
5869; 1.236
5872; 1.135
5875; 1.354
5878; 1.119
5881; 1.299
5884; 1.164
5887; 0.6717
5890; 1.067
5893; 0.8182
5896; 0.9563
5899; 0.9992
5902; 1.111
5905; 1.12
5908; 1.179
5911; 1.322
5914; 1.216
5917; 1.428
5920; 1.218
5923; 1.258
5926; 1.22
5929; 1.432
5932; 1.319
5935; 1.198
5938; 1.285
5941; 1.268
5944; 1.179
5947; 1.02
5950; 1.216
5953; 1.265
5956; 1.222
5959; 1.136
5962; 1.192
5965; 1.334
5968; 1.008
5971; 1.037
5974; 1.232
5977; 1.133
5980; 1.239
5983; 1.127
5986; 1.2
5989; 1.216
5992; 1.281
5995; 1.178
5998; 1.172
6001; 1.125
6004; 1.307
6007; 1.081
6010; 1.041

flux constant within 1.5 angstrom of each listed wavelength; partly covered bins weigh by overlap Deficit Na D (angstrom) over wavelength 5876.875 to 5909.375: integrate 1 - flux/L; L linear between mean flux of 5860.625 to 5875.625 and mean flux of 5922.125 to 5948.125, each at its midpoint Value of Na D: 5.1 angstrom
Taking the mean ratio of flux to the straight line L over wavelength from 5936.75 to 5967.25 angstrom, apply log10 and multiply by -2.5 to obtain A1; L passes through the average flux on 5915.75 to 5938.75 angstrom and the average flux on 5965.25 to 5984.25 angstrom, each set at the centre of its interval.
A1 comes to 0.01 mag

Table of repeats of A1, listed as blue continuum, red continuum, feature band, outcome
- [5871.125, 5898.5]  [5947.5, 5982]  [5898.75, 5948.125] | -0.10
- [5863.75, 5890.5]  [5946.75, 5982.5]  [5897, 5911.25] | 0.03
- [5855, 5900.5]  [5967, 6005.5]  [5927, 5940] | -0.14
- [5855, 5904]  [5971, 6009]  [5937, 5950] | -0.03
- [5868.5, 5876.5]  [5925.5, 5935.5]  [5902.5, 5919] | 0.04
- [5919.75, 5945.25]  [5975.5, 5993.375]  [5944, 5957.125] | 0.06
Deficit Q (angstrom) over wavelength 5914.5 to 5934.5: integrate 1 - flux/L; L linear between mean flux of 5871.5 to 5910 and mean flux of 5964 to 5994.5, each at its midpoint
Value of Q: -3.3 angstrom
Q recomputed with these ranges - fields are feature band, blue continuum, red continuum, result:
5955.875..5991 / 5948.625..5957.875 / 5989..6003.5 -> 1.3 angstrom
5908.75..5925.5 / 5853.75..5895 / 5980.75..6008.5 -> -1.8 angstrom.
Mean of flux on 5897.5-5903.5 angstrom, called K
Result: 1.06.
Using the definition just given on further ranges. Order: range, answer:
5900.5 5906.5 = 1.12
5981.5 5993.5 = 1.21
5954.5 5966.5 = 1.22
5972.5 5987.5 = 1.19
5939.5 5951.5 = 1.17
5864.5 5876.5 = 1.23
